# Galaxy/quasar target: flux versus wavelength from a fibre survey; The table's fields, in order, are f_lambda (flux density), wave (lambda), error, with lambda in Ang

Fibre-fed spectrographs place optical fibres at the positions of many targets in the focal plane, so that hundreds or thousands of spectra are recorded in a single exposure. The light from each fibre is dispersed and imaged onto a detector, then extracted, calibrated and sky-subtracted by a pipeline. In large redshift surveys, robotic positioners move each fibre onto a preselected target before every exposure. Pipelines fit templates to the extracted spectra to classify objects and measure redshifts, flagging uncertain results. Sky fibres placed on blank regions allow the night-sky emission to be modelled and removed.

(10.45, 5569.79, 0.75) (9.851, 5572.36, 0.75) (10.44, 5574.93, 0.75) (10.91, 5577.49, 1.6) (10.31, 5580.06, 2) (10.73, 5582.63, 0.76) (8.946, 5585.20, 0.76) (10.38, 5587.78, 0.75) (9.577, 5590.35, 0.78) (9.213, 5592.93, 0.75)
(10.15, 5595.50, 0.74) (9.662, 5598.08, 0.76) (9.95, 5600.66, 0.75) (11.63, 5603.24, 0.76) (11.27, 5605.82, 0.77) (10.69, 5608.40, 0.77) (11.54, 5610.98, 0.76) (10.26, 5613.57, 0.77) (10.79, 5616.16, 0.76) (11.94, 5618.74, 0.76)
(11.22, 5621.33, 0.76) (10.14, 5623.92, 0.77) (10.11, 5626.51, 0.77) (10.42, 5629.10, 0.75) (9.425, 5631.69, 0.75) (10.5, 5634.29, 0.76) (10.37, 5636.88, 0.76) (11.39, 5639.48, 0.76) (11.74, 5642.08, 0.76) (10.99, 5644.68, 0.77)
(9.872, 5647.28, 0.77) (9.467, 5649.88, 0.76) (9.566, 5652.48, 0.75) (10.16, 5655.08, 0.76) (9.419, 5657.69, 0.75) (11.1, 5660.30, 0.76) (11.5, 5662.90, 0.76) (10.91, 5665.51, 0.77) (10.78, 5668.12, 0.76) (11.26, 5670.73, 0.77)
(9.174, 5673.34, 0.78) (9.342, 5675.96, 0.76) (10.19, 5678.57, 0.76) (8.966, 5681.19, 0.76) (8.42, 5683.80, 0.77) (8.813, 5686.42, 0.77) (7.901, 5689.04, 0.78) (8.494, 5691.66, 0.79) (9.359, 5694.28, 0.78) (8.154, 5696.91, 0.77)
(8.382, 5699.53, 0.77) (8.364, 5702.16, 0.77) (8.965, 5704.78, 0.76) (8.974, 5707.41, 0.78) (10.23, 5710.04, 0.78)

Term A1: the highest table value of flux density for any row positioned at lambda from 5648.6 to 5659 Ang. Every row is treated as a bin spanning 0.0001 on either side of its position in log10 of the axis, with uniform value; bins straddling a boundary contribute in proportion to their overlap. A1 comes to 10.16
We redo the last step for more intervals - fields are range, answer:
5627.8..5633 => 10.42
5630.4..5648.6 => 11.74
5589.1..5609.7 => 11.63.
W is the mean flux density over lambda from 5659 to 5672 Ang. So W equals 11.1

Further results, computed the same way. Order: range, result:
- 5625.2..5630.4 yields 10.3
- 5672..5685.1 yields 9.23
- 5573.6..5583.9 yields 10.6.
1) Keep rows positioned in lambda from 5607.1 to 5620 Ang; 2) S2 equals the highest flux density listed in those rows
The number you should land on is 11.94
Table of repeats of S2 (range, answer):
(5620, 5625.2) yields 11.22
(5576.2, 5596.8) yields 10.91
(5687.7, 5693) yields 8.494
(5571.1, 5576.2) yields 10.44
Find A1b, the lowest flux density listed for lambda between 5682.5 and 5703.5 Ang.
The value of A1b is 7.901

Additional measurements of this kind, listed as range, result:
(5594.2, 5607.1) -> 9.662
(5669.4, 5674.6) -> 9.174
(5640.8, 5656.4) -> 9.467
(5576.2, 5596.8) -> 8.946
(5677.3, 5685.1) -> 8.42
